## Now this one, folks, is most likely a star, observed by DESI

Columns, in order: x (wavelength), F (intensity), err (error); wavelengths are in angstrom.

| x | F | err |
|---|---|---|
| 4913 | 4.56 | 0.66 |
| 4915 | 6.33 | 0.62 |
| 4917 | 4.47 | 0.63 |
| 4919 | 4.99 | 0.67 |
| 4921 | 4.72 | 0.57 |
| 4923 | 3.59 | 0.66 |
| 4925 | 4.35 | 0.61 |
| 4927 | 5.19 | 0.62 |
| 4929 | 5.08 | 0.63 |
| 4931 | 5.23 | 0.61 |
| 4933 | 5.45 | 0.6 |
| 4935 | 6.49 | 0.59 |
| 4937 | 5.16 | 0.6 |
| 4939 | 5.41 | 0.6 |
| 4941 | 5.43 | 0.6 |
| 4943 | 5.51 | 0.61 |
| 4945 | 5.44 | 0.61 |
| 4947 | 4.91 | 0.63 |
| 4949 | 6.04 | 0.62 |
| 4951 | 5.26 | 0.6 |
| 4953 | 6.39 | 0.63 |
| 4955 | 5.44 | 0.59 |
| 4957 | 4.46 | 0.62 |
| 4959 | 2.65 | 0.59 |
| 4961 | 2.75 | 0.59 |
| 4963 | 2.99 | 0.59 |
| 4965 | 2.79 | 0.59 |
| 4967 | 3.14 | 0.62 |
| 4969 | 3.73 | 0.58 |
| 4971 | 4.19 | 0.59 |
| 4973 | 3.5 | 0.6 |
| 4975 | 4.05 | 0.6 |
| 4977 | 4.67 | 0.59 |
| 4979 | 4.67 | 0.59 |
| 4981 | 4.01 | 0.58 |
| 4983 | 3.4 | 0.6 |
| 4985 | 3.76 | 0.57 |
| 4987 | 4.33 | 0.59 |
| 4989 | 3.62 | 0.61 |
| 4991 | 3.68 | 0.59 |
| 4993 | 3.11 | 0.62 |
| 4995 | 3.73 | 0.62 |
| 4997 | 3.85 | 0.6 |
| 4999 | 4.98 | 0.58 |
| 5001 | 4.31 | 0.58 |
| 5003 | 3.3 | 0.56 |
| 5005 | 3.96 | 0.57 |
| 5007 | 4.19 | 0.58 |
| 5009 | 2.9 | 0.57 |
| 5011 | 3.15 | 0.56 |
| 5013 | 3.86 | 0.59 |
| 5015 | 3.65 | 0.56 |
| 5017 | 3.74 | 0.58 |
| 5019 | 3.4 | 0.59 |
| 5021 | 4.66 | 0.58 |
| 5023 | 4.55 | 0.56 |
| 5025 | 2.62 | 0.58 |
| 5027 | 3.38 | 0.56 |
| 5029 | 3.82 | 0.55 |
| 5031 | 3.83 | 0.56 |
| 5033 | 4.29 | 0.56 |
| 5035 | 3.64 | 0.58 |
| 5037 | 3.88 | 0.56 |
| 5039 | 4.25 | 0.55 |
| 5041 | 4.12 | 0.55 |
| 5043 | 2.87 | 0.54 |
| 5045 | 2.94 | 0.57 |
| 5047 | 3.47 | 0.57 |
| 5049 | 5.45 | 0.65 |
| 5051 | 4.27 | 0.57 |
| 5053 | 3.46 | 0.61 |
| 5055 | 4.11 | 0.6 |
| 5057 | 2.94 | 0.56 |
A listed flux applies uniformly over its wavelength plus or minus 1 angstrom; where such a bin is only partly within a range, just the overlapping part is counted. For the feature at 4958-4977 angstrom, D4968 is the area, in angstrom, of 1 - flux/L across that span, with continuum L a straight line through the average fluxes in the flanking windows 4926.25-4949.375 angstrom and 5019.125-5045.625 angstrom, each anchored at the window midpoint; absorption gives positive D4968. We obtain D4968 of 5.9 angstrom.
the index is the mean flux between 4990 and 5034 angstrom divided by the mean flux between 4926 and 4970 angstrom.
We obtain 0.79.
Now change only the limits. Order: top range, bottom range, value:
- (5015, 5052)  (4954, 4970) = 1.10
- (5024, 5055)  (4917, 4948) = 0.74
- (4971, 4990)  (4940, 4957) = 0.73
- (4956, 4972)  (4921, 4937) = 0.66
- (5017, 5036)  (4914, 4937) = 0.75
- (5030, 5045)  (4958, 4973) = 1.18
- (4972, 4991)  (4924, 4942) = 0.75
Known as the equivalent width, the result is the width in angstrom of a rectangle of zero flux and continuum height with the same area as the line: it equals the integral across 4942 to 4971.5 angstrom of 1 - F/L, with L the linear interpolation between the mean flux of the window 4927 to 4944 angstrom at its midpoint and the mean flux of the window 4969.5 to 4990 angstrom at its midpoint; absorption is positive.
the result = 2.6 angstrom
